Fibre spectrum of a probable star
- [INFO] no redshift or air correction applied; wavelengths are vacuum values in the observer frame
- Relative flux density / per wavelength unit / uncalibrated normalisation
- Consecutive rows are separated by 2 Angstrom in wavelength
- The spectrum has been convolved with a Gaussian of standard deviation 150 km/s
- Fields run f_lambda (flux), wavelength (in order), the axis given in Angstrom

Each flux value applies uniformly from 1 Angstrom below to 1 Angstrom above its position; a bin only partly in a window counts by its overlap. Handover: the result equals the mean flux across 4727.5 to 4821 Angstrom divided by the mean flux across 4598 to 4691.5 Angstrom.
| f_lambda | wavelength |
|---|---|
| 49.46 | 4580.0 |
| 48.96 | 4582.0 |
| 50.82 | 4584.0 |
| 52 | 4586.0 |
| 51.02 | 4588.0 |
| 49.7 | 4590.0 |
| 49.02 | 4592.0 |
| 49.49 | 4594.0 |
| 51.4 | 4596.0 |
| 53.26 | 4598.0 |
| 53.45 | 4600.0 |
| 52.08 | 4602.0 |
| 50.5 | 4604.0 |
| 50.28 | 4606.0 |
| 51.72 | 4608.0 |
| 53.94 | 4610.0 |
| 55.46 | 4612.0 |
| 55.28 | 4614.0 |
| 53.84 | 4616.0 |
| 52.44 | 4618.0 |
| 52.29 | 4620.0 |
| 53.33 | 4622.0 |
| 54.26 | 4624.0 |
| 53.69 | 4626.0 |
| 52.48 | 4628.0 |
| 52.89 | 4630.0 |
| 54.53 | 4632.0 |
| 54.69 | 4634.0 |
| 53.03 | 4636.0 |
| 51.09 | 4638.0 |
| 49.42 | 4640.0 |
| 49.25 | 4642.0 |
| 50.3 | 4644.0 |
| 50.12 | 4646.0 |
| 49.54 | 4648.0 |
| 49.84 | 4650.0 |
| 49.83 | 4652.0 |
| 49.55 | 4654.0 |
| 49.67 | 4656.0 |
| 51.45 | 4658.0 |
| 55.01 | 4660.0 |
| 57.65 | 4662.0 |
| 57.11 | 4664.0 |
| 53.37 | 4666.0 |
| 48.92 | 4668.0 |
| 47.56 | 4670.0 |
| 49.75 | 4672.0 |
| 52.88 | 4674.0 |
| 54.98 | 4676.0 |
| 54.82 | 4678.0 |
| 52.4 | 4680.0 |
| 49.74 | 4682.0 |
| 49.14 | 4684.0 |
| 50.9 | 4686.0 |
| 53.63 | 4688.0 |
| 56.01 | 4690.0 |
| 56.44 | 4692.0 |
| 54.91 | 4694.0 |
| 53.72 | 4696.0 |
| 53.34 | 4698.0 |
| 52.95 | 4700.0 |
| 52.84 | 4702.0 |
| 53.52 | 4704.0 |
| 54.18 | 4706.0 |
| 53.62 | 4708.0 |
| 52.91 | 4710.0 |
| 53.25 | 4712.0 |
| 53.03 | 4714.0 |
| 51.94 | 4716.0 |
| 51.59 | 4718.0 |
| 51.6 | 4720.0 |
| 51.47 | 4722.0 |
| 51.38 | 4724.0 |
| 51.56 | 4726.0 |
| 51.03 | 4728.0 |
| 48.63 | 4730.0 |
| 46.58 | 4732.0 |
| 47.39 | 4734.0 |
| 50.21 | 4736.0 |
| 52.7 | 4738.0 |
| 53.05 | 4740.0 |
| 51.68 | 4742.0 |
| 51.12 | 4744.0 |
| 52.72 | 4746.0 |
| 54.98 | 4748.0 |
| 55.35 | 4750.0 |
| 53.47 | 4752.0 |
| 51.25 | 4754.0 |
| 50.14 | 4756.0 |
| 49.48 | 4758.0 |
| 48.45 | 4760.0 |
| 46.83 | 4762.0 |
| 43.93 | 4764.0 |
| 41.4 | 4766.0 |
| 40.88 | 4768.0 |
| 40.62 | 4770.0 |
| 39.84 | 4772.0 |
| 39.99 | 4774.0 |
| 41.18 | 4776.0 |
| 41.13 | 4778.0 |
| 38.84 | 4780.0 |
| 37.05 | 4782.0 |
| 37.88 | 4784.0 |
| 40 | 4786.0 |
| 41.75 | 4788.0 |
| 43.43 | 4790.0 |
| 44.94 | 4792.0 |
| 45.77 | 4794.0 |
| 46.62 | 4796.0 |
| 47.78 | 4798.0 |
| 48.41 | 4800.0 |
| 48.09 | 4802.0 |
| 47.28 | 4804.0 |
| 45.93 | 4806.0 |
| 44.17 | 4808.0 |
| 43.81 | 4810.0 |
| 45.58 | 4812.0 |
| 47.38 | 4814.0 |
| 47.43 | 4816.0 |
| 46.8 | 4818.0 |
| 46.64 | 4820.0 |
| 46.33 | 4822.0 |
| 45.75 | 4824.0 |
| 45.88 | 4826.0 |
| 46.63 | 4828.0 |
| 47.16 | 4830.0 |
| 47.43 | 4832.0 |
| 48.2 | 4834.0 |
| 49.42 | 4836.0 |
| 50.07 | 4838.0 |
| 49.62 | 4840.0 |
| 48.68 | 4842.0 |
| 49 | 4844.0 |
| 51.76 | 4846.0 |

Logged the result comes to 0.89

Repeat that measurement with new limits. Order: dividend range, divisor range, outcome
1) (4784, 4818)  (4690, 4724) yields 0.85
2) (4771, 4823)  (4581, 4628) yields 0.84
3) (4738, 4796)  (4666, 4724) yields 0.87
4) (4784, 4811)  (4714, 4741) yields 0.89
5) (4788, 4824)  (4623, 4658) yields 0.90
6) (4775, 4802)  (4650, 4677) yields 0.82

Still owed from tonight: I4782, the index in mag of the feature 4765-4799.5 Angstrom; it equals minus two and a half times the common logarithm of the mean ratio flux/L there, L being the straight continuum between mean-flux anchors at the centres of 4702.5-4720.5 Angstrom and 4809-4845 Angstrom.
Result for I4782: 0.182 mag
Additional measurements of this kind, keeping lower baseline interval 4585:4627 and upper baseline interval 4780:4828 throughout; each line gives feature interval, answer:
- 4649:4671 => -0.03 mag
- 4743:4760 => -0.11 mag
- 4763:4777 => 0.13 mag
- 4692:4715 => -0.11 mag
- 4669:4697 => -0.07 mag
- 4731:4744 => -0.07 mag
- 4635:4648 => 0.01 mag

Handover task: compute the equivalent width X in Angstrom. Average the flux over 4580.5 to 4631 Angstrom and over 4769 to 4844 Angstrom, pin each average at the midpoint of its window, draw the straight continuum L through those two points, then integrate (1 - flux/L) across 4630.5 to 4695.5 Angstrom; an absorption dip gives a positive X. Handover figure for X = -2.7 Angstrom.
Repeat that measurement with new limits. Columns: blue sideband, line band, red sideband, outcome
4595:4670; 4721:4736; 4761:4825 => -0.8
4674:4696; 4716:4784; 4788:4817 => 2.3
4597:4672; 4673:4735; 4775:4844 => -3.5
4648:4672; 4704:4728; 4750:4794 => -2.4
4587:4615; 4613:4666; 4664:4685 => -0.7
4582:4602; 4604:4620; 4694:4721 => -0.5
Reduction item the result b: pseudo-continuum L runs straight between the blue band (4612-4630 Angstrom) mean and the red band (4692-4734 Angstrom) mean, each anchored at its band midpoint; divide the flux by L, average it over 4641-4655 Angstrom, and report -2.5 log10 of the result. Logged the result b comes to 0.071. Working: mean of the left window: 53.5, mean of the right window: 52.2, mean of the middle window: 49.8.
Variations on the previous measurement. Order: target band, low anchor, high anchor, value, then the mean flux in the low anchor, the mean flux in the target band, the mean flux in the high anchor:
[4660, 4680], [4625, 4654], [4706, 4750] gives -0.03 mag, 51.4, 53.1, 51.7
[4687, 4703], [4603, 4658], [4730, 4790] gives -0.11 mag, 52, 54.2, 46.2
